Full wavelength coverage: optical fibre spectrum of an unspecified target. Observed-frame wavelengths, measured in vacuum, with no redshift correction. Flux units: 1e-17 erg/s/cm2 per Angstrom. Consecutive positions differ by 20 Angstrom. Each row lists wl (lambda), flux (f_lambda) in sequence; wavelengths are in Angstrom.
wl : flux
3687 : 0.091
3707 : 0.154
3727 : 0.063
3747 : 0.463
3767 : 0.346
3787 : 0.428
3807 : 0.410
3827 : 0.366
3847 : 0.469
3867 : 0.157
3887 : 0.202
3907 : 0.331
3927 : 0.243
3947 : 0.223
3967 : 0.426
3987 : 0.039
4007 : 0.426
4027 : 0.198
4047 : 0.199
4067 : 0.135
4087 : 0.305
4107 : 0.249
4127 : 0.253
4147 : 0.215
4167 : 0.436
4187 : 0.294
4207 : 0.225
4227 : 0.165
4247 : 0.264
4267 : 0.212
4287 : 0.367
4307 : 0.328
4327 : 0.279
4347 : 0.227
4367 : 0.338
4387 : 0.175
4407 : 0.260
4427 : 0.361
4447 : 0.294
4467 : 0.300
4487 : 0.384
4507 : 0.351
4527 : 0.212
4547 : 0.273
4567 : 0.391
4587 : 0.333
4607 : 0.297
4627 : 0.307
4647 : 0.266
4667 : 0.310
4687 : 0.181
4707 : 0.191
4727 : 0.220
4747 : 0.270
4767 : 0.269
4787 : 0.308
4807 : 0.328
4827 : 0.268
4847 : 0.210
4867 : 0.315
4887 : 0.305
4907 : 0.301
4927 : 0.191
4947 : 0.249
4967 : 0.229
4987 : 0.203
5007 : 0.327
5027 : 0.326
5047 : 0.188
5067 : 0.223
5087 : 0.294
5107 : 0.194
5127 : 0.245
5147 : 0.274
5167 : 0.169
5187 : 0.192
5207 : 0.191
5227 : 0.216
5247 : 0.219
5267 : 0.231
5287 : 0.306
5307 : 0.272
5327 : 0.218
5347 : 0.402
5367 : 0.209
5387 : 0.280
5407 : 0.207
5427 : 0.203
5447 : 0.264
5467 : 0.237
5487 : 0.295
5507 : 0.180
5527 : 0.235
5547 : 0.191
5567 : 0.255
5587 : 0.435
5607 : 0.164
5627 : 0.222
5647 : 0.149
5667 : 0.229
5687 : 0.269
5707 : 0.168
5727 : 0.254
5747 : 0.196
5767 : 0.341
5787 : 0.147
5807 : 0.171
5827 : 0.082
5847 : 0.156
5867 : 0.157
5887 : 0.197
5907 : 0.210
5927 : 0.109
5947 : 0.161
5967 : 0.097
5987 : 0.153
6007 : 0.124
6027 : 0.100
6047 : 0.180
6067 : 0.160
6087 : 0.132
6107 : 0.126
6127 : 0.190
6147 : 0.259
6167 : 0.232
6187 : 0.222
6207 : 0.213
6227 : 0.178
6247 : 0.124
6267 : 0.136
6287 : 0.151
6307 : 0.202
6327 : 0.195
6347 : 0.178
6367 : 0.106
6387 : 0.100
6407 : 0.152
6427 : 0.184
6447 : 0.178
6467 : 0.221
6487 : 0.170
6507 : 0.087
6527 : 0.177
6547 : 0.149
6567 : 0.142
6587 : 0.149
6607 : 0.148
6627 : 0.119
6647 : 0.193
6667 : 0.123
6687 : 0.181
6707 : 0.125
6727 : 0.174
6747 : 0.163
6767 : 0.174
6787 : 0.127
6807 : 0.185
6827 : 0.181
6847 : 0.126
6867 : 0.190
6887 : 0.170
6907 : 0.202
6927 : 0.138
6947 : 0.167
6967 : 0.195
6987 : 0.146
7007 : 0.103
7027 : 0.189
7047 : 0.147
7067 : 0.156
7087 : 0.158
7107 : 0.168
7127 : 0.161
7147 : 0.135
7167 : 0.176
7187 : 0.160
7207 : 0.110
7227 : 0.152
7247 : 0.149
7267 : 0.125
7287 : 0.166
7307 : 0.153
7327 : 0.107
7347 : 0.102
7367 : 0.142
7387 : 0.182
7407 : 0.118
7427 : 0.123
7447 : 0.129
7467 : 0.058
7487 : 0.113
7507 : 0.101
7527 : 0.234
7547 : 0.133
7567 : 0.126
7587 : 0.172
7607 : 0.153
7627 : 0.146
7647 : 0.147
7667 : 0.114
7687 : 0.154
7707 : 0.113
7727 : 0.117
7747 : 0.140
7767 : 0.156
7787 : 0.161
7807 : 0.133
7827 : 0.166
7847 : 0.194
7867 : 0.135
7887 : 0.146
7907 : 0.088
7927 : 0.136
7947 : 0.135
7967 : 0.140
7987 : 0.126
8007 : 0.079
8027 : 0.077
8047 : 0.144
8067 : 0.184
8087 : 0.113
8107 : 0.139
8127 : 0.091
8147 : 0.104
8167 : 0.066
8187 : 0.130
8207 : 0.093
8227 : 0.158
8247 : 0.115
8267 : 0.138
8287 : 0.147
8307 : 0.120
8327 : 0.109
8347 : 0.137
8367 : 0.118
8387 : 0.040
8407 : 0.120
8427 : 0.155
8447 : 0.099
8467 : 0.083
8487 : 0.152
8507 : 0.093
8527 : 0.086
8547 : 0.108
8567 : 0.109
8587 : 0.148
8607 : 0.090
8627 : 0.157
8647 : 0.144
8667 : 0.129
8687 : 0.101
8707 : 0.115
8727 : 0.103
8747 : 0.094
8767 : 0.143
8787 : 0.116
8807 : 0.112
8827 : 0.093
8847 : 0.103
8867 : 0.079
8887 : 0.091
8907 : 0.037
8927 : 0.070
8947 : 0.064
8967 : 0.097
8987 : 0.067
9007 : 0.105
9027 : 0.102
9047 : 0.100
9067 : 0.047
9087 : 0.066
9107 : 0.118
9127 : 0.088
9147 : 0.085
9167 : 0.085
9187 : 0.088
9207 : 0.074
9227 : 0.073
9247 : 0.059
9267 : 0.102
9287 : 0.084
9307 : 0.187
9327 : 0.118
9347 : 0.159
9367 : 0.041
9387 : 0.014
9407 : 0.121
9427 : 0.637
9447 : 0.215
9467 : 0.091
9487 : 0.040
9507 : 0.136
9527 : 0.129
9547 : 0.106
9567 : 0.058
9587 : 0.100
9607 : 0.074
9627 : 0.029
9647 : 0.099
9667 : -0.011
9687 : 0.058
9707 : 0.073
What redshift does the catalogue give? 1.529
